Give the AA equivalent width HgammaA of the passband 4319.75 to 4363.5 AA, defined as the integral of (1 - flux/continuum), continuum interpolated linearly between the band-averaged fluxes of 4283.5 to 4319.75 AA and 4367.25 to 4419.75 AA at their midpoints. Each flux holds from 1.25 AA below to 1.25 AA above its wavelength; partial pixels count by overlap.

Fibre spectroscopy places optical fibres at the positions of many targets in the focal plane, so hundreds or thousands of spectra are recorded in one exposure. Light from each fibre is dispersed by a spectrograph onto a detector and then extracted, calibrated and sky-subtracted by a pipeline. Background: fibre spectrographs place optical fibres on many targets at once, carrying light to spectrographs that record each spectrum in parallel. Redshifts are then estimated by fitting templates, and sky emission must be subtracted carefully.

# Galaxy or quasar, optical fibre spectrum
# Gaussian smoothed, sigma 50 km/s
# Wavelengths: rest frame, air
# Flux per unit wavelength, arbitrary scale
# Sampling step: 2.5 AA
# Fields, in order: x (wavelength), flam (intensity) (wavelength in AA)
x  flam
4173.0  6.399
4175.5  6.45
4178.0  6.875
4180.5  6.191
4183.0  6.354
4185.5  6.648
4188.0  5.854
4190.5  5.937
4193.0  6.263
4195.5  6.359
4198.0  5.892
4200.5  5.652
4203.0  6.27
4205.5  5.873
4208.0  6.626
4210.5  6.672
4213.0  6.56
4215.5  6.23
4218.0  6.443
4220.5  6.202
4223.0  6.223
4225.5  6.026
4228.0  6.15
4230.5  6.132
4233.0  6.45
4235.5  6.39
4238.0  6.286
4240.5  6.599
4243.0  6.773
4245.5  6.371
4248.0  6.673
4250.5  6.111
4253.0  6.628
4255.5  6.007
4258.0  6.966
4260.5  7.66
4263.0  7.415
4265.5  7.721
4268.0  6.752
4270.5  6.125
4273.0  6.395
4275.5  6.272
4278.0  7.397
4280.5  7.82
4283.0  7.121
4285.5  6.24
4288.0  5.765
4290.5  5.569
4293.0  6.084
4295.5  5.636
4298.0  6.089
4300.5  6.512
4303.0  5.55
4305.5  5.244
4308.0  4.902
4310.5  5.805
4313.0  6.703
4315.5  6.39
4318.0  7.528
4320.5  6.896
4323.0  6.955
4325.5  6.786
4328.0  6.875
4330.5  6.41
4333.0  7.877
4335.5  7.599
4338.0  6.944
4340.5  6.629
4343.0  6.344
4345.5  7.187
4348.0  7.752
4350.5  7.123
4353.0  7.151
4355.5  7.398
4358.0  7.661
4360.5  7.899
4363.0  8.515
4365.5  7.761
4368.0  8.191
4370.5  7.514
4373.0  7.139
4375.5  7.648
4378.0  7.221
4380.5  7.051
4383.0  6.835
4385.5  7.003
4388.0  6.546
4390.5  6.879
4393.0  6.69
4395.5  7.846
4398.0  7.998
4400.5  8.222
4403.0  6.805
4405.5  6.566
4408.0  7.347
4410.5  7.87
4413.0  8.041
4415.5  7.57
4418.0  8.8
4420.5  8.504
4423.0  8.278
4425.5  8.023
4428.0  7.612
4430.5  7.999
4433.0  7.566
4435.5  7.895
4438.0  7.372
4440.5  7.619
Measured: -3.7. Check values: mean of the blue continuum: 6.04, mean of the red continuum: 7.42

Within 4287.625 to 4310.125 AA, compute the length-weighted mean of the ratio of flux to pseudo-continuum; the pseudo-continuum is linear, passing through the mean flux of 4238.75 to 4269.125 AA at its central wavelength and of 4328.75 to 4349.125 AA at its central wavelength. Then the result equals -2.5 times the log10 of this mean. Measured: 0.21 mag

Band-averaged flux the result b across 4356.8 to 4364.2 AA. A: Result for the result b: 8.02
